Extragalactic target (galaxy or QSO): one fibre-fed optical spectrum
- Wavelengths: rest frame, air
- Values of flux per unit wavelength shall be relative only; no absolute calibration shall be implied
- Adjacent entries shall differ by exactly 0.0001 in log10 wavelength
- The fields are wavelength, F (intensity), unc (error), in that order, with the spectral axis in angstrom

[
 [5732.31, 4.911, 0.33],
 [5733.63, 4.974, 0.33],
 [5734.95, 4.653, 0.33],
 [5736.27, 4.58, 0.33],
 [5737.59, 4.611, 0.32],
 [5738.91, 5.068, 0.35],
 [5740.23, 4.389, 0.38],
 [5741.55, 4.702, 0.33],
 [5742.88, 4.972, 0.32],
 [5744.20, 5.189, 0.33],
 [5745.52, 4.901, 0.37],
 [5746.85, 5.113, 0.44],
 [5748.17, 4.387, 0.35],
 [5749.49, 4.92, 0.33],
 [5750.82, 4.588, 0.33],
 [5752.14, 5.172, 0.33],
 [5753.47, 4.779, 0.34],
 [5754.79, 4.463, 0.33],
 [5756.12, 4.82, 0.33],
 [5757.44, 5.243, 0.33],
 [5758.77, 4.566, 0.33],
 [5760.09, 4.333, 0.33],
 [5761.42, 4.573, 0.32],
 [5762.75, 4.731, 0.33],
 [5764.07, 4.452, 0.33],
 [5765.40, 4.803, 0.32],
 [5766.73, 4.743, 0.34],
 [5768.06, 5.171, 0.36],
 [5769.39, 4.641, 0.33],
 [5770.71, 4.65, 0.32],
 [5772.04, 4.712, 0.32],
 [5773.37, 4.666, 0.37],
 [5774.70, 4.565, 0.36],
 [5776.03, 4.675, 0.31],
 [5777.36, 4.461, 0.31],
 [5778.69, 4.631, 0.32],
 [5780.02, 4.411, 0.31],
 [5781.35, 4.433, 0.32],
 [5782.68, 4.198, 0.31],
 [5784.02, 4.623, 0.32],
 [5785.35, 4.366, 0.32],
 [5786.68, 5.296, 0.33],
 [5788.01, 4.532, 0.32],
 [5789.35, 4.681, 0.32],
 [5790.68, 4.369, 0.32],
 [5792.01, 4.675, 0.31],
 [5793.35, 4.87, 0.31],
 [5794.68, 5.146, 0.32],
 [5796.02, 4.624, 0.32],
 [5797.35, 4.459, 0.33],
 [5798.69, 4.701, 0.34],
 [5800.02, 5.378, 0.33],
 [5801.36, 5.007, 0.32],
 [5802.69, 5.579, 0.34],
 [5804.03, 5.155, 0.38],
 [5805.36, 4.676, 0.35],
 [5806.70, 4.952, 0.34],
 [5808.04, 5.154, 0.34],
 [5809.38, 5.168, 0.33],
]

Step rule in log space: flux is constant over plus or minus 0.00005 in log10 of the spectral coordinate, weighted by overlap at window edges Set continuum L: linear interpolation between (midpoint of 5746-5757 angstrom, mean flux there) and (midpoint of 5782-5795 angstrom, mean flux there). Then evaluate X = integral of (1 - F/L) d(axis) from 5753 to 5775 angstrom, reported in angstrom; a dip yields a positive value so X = 0.2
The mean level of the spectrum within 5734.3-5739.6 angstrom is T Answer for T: 4.73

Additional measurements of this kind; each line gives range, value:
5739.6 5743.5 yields 4.68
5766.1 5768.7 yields 4.95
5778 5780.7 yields 4.52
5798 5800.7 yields 5.03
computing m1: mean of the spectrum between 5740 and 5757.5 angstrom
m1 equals 4.83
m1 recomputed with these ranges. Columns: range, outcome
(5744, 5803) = 4.73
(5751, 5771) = 4.74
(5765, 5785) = 4.62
